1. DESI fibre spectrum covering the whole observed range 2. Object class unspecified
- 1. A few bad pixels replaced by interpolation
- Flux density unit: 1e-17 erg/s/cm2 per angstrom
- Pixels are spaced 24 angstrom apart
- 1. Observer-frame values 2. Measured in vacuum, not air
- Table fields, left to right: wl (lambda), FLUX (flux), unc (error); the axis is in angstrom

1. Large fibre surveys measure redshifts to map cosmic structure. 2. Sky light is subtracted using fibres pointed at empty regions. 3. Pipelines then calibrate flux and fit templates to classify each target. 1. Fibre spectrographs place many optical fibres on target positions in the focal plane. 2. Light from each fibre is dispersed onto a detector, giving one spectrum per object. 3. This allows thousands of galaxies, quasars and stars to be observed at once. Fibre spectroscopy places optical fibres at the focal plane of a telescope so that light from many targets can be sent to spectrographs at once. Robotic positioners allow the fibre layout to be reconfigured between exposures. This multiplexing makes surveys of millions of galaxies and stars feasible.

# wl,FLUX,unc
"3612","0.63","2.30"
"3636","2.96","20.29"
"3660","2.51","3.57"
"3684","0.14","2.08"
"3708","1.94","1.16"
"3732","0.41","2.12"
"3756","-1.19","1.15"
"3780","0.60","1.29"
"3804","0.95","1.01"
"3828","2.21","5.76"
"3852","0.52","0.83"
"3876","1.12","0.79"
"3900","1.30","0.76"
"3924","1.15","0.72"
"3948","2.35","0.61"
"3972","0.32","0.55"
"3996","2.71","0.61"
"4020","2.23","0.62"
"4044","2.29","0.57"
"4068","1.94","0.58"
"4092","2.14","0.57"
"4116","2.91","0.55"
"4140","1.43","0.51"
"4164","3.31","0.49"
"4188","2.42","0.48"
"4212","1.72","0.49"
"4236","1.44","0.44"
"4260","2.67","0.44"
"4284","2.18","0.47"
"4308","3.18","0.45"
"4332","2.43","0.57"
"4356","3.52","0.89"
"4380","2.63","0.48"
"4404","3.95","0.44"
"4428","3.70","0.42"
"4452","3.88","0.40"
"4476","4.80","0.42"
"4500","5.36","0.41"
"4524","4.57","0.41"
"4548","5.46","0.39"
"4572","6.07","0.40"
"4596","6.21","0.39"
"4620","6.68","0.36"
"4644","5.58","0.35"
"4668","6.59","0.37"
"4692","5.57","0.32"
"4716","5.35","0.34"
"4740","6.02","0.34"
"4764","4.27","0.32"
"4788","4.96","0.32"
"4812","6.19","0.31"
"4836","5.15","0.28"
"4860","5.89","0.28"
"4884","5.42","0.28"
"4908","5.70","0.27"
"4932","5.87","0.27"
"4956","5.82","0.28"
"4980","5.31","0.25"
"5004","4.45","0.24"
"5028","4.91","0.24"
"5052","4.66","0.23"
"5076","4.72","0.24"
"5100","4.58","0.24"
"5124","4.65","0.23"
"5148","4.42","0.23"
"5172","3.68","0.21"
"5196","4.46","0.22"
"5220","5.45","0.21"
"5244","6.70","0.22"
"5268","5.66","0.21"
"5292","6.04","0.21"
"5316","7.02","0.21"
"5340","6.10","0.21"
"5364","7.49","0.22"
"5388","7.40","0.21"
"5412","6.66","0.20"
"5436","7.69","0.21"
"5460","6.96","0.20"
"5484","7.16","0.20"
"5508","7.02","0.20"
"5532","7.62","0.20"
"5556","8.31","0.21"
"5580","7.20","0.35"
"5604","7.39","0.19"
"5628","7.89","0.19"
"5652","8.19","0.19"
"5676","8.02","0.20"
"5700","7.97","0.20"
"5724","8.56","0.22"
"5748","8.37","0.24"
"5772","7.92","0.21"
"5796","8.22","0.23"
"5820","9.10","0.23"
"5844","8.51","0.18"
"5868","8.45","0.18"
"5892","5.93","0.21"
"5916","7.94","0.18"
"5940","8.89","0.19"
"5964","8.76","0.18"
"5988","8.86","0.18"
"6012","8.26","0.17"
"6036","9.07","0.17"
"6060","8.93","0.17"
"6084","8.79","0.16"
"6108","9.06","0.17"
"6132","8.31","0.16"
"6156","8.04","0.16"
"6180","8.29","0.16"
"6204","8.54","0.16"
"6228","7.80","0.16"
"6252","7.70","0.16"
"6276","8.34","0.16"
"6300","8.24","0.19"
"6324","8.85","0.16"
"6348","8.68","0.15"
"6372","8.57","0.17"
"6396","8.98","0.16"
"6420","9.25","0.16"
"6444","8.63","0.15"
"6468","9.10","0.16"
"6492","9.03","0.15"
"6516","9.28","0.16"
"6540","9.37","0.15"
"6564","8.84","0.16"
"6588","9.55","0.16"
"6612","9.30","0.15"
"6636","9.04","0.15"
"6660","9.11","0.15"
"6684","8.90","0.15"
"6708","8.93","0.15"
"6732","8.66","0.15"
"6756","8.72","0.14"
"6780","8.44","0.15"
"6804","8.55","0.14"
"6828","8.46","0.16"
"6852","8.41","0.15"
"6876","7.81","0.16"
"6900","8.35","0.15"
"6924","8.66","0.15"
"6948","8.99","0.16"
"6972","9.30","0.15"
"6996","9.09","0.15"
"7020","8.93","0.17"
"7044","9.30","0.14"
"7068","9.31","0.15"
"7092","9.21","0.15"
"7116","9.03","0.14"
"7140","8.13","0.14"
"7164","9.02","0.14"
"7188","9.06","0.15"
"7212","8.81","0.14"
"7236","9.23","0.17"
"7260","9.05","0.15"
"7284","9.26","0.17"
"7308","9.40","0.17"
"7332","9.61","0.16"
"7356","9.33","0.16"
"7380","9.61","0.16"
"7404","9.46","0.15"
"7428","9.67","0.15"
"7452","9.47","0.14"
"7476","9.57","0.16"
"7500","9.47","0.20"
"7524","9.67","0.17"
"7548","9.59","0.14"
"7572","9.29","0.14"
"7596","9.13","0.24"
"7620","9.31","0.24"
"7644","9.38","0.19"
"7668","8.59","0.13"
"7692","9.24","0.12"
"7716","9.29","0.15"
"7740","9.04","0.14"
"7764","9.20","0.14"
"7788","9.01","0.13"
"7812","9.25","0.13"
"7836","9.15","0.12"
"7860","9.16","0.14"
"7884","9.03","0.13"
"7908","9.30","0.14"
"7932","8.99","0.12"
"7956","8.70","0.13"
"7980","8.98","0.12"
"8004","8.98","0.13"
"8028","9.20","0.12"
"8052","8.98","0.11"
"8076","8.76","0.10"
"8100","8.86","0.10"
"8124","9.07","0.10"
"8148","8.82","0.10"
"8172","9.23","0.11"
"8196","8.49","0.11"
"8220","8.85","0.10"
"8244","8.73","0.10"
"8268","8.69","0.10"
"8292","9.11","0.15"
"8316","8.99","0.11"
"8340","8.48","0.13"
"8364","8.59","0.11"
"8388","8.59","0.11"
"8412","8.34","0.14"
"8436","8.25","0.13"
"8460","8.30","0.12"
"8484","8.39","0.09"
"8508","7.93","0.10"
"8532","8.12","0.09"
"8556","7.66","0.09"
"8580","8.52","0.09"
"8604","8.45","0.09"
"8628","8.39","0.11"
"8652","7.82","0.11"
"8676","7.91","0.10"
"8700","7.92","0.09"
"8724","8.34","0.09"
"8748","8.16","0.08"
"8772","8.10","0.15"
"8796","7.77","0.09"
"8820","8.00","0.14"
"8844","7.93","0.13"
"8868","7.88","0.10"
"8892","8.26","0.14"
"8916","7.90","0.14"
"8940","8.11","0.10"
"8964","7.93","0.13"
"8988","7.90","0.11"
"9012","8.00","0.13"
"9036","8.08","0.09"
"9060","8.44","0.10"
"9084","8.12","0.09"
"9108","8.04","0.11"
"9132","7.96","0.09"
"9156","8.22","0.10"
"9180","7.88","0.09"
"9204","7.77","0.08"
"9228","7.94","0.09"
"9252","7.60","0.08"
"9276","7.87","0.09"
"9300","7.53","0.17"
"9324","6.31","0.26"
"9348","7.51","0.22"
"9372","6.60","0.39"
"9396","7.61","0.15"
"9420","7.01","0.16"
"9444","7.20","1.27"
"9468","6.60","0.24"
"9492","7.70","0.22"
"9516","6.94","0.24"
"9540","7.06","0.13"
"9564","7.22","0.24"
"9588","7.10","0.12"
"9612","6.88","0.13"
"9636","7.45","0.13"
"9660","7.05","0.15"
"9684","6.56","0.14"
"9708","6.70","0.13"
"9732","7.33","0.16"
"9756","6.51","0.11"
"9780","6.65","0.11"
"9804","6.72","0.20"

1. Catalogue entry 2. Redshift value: 0.000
